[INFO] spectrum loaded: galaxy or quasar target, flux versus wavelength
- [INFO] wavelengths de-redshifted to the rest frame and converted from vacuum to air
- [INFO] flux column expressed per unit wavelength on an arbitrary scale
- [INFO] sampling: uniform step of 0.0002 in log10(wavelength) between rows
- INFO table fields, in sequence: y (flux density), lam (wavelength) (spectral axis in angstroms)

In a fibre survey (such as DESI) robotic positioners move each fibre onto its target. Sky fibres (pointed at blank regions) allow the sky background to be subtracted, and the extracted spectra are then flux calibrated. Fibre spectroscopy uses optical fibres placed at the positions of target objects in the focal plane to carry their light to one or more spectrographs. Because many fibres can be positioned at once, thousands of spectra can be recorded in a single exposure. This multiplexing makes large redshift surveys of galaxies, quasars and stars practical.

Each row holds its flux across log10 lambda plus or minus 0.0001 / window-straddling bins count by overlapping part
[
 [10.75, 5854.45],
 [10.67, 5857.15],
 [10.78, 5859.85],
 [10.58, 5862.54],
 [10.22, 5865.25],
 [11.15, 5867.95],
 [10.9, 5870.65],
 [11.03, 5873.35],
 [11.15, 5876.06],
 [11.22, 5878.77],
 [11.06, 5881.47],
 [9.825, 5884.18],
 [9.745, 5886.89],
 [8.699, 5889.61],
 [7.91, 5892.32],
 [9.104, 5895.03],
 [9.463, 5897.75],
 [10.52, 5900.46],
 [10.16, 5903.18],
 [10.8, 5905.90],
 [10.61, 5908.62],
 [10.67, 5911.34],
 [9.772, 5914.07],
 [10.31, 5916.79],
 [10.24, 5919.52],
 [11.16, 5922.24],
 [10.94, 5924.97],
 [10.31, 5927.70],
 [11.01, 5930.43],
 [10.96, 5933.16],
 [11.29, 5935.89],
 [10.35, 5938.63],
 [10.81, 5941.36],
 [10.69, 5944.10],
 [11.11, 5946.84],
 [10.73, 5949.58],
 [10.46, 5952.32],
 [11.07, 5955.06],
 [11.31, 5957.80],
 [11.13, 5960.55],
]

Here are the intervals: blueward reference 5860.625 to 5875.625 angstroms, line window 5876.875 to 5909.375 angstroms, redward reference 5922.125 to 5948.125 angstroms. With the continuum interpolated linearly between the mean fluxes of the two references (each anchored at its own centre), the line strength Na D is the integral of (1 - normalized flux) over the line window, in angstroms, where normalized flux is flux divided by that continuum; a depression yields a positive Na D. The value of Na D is 2.7 angstroms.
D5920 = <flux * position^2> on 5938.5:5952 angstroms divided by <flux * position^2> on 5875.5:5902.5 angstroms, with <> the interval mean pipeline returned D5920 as 1.11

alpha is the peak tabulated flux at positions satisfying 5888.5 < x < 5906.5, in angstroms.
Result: 10.8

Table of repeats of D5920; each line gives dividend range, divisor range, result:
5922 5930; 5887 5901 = 1.19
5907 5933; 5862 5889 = 1.01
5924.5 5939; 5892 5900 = 1.20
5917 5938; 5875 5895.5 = 1.11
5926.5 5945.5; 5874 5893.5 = 1.10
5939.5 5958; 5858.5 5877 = 1.03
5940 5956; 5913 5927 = 1.04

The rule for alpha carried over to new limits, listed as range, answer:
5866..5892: 11.22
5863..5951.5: 11.29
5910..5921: 10.67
